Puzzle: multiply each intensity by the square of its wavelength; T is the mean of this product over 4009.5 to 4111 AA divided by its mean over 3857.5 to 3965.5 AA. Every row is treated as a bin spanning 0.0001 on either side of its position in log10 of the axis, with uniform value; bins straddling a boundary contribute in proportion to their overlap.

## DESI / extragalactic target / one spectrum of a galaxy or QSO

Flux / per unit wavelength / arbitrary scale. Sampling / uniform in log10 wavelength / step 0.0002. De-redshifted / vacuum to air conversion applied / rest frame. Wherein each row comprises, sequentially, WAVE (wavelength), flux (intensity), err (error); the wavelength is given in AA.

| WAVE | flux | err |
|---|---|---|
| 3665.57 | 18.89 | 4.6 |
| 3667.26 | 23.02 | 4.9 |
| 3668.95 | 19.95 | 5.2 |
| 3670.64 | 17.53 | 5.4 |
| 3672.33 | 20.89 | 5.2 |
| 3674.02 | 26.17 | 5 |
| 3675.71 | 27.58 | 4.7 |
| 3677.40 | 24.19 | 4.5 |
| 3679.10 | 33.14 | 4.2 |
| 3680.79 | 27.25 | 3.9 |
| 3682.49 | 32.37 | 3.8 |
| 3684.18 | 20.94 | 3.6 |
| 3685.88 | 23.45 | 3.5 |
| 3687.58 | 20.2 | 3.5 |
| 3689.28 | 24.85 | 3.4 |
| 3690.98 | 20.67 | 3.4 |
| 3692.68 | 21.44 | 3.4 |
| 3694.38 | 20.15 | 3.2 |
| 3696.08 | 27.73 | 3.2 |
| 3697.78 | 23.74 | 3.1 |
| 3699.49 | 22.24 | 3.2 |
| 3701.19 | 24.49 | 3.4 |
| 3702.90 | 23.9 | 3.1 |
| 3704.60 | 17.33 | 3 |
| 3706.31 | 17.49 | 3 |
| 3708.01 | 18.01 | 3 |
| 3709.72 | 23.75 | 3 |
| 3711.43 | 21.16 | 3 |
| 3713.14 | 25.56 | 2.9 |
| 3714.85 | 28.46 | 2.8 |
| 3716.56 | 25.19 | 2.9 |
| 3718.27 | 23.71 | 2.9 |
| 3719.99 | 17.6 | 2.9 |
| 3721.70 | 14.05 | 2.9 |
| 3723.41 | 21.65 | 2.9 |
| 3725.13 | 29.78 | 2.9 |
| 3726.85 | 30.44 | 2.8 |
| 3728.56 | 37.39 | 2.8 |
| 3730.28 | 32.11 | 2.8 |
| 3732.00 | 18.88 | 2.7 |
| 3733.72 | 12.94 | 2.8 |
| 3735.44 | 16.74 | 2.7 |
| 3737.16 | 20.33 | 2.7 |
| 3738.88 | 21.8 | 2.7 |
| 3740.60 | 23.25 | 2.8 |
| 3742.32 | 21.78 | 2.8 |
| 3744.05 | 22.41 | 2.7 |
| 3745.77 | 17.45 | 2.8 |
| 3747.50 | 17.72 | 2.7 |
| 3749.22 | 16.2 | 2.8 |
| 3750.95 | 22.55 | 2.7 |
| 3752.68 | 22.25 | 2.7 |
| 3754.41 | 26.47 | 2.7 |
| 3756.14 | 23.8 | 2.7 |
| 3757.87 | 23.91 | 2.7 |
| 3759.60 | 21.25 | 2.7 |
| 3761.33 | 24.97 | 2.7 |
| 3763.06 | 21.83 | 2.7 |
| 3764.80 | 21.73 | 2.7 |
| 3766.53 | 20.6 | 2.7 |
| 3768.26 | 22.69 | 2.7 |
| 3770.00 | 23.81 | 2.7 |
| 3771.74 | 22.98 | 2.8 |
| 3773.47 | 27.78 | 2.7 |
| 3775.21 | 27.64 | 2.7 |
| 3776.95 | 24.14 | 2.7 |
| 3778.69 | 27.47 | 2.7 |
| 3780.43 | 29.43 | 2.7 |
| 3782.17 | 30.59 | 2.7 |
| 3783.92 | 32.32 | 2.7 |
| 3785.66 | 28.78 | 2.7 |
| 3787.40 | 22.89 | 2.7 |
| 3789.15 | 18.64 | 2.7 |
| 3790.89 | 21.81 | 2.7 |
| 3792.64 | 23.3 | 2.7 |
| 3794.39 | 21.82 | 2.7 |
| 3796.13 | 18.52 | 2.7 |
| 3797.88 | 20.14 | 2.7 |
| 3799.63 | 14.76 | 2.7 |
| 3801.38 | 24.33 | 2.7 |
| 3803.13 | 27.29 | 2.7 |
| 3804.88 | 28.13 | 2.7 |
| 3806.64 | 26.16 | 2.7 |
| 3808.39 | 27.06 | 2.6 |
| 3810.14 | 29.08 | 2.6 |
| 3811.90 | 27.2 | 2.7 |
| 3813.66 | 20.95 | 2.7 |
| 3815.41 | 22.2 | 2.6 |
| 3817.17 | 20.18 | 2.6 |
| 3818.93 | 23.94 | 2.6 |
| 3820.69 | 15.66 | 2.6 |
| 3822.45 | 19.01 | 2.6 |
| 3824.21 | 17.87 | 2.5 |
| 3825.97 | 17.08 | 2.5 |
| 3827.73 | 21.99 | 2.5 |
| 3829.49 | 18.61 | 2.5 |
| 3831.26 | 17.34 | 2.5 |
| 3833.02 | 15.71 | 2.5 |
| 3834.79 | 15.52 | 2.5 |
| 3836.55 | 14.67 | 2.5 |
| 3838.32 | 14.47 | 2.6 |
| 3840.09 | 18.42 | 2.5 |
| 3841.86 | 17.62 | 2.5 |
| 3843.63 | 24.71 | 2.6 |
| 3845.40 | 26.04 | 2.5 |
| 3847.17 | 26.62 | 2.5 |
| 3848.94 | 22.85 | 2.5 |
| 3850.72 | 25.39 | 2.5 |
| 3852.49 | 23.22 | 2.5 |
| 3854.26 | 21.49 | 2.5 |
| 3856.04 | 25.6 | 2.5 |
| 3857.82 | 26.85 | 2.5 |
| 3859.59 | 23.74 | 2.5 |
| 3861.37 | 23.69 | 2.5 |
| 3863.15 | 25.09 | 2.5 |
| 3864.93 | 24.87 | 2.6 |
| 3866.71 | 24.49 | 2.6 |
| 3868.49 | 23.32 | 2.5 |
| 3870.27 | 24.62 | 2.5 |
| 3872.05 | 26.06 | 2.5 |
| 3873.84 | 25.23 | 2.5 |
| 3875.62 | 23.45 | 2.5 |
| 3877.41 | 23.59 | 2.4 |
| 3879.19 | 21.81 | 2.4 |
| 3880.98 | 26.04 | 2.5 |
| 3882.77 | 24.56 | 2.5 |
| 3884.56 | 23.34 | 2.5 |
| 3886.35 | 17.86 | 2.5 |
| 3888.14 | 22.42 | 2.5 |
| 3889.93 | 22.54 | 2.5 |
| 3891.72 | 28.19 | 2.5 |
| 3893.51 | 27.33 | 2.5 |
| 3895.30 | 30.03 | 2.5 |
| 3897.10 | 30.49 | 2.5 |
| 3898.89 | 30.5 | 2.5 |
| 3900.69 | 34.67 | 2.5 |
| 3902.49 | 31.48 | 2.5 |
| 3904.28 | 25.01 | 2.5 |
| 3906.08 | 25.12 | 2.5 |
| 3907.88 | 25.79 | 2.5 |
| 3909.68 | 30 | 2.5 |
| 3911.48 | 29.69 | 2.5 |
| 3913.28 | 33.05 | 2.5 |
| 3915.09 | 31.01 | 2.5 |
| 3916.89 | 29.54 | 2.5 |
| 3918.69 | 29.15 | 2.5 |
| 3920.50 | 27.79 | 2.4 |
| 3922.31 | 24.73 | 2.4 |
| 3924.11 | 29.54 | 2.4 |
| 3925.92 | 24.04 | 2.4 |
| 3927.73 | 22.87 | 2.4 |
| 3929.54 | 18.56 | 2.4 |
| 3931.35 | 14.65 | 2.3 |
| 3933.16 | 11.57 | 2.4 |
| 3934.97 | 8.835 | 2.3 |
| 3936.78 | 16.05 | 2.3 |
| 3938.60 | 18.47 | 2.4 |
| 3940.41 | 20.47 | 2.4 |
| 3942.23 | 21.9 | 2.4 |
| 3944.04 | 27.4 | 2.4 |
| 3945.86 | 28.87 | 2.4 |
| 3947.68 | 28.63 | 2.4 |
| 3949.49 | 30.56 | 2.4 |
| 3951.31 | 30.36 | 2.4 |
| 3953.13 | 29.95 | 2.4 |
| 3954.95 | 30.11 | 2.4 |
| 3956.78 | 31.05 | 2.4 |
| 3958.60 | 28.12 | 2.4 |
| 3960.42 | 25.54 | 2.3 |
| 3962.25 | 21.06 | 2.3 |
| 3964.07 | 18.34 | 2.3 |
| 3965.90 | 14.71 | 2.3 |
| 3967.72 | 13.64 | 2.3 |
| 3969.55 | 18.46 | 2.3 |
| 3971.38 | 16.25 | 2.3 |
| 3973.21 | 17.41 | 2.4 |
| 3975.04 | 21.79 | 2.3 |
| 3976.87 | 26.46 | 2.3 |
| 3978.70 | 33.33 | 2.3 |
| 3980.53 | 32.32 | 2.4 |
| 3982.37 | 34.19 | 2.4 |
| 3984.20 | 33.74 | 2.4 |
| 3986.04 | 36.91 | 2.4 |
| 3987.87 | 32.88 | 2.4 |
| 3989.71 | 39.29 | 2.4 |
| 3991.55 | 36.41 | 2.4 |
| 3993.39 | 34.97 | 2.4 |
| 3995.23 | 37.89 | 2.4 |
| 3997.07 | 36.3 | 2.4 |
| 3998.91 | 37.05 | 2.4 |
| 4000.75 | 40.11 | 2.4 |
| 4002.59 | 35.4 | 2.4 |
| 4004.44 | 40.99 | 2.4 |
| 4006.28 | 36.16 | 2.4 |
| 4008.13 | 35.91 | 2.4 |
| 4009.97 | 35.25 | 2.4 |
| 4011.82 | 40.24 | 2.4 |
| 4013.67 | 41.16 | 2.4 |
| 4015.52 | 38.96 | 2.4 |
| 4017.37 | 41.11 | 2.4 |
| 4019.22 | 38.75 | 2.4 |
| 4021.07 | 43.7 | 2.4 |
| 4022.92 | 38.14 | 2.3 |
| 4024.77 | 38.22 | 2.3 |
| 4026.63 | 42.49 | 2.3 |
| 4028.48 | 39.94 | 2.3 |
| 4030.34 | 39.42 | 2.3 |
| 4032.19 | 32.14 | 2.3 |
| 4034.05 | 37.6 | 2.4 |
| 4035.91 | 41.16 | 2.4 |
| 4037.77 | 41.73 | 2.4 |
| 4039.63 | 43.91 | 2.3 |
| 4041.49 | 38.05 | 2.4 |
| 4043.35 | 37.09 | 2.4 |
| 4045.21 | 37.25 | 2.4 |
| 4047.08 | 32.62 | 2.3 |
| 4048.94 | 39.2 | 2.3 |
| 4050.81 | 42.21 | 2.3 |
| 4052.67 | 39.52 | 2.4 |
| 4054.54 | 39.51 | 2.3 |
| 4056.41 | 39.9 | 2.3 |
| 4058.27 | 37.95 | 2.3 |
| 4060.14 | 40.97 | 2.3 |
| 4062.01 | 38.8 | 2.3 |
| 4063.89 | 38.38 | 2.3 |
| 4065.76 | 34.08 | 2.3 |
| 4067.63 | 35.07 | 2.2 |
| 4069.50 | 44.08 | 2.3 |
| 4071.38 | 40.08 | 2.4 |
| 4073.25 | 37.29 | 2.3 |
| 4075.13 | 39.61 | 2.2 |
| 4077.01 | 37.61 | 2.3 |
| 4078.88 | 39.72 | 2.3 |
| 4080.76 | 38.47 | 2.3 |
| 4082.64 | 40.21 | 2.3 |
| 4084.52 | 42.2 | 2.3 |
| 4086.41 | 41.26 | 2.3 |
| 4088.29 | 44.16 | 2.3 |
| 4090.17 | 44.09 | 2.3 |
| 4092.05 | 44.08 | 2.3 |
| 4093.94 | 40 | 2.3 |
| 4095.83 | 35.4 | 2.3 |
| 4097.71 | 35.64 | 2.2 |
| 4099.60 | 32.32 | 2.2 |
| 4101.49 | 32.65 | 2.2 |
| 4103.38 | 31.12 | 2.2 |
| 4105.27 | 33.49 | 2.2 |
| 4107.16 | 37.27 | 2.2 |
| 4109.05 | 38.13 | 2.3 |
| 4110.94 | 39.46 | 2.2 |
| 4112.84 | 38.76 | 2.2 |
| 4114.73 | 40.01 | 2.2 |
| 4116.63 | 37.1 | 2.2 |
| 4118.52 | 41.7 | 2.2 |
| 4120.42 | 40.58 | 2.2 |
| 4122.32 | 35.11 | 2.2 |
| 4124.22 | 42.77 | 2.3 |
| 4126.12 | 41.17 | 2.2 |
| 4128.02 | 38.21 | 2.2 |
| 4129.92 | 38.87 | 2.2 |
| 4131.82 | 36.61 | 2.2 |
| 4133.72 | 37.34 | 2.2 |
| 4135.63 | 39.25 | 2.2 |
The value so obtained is 1.7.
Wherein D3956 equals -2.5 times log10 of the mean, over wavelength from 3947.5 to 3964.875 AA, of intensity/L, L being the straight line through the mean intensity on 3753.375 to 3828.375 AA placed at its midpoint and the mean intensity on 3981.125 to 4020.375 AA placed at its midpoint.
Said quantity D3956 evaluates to 0.246 mag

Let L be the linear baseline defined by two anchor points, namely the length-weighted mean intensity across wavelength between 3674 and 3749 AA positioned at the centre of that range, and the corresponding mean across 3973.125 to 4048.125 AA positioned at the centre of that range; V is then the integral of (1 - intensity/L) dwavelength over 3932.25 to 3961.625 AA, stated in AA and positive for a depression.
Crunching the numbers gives 8.4 AA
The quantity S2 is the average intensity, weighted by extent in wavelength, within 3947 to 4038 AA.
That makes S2 32.9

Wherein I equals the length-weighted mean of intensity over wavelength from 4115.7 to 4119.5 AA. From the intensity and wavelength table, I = 39.5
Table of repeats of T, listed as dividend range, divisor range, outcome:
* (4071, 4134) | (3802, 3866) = 2.00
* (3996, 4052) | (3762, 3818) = 1.80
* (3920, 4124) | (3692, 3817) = 1.67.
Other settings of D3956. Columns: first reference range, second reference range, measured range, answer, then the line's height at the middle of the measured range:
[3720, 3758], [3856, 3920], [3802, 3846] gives 0.17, 24.7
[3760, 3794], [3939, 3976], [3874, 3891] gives 0.05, 24.1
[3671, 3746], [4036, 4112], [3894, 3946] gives 0.26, 32.2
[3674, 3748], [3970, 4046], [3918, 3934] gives 0.40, 32.5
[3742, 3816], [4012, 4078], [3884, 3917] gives 0.11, 30.7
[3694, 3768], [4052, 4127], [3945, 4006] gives 0.14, 33.6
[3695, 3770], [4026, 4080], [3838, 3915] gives 0.18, 29.9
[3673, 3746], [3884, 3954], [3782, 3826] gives 0.06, 24.3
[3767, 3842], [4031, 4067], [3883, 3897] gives 0.13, 28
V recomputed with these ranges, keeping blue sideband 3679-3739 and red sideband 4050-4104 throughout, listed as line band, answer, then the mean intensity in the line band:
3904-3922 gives 1.9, 28.6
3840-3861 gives 4.0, 23.7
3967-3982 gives 5.0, 23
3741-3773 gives 4.2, 22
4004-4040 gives -2.7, 39.3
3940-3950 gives 2.1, 26.4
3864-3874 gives 1.8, 24.7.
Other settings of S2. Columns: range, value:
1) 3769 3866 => 22.9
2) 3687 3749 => 22.3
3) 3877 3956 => 25.4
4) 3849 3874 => 24.5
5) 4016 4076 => 39.1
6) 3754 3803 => 23.9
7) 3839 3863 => 23.5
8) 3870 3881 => 24.3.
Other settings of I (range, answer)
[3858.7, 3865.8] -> 24.4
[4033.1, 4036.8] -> 39.3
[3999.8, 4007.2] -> 38.2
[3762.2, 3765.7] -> 21.8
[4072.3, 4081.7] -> 38.6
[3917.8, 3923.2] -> 27.2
